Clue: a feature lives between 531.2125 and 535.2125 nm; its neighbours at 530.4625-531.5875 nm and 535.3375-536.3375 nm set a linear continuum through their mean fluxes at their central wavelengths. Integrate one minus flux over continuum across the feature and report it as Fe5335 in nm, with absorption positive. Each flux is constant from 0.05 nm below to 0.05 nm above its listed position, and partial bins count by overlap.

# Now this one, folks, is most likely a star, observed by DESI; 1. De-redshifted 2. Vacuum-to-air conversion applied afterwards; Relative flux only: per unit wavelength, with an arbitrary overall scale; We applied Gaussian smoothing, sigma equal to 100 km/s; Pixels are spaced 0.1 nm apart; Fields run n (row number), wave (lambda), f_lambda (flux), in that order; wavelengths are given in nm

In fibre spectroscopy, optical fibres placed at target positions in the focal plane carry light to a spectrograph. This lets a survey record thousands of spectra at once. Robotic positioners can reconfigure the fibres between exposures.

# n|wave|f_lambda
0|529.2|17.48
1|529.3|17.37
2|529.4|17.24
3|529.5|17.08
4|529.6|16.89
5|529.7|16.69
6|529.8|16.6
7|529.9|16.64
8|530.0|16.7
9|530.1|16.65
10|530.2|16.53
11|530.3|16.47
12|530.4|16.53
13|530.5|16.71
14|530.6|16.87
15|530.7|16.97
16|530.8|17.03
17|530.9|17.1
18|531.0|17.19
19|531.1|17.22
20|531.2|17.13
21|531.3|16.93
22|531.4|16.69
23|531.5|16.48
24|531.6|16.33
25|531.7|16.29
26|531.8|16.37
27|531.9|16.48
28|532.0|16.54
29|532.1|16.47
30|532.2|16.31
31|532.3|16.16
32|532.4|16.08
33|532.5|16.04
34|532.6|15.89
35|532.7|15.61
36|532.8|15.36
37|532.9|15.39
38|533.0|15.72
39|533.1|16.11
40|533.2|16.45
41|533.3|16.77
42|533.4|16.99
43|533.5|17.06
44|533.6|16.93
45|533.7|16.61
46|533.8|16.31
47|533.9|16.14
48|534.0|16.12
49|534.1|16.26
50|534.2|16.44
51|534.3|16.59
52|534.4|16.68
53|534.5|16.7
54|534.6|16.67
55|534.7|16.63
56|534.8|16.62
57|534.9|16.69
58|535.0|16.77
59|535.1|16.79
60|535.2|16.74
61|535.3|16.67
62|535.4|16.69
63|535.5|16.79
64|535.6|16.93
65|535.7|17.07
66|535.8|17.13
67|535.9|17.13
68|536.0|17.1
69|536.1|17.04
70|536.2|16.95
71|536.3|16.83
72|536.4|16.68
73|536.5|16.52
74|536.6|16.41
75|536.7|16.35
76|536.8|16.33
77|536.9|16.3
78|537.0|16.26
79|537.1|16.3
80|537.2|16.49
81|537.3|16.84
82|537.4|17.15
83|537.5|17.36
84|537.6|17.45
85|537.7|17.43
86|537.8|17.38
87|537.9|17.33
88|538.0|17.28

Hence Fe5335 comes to 0.13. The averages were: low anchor 16.9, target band 16.4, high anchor 17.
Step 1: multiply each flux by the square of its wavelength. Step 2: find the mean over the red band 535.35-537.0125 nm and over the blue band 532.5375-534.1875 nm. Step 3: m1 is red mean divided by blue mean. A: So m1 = 1.04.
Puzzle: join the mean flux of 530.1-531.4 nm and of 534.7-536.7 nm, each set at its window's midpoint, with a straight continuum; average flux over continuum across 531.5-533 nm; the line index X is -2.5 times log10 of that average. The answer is 0.05 mag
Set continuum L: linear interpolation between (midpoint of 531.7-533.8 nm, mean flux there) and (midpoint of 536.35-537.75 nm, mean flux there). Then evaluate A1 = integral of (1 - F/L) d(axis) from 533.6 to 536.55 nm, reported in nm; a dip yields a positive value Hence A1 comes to -0.04 nm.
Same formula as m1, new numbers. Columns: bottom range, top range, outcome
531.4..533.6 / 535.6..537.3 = 1.04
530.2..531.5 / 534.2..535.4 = 1.00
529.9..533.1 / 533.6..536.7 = 1.03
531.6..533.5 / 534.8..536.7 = 1.05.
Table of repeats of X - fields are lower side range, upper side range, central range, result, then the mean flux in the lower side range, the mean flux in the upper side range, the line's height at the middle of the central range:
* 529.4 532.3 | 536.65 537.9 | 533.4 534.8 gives 0.01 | 16.7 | 16.8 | 16.8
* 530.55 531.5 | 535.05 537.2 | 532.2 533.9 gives 0.04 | 17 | 16.7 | 16.9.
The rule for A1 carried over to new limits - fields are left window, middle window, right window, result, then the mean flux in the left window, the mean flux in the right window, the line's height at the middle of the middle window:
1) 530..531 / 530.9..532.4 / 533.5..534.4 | 0.01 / 16.8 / 16.5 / 16.7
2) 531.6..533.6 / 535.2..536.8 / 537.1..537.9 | 0.00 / 16.2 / 17.1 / 16.8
